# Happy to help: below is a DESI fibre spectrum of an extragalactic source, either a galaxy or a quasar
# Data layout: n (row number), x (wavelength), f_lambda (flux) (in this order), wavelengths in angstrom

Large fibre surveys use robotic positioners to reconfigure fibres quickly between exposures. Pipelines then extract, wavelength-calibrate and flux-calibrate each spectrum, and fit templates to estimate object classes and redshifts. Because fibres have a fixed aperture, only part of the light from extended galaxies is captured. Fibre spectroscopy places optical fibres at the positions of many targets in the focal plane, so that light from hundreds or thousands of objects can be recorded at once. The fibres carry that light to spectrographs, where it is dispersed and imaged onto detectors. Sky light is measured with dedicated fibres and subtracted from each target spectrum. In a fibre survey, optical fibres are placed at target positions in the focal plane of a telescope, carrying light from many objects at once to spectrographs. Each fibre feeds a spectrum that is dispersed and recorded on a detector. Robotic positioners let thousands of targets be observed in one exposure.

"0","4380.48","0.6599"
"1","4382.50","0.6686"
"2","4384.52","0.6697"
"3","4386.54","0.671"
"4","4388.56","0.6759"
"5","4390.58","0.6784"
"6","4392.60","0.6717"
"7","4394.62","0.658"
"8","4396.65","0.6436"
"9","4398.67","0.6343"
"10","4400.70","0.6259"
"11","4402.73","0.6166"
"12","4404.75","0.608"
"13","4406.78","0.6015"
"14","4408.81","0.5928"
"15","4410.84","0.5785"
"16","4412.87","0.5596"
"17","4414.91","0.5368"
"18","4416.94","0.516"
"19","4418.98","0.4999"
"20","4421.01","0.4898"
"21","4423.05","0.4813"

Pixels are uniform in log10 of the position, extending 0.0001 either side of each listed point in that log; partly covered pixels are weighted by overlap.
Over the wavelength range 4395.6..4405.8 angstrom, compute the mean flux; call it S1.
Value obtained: 0.626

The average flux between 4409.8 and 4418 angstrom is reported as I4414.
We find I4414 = 0.547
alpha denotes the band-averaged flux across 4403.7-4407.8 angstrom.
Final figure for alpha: 0.606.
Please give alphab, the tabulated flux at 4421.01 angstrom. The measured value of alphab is 0.4898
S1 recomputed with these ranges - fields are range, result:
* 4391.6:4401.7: 0.647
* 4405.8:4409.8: 0.597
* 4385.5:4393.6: 0.675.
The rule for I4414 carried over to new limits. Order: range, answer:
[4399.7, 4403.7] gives 0.621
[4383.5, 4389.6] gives 0.672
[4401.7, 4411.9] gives 0.6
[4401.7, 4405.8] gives 0.613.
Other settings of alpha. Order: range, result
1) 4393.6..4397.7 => 0.651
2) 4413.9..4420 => 0.518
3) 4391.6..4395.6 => 0.665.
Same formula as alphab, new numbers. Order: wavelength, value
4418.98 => 0.4999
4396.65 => 0.6436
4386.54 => 0.671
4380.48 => 0.6599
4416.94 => 0.516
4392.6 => 0.6717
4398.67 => 0.6343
